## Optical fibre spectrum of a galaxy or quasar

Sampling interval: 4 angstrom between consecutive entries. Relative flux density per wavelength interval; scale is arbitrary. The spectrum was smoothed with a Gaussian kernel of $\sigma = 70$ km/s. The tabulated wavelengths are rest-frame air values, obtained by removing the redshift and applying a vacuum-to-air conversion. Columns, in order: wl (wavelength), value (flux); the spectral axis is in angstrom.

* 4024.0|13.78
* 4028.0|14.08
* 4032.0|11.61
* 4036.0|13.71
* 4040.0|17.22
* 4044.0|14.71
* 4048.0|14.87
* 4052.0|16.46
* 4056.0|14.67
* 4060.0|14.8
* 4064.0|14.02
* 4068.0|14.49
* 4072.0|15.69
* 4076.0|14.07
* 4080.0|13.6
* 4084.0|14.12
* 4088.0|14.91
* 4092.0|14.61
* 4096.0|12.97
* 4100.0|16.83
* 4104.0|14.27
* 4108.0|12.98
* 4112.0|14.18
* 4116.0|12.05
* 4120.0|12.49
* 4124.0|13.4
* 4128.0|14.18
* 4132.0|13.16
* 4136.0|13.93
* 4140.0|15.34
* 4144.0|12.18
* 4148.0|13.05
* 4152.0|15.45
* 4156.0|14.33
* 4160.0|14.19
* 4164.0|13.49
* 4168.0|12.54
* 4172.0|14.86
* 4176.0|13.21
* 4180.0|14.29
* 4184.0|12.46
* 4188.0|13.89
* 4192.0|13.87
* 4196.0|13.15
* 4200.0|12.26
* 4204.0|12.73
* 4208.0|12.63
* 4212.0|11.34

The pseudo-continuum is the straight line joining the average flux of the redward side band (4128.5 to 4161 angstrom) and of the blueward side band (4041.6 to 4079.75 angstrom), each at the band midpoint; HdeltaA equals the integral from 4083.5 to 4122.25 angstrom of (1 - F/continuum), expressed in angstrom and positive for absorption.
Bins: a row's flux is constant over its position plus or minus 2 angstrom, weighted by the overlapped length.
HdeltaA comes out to 1.3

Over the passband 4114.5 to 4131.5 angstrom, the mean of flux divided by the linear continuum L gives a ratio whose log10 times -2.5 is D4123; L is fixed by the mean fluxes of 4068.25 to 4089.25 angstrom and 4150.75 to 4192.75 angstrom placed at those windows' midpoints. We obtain 0.087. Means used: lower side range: 14.5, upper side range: 13.8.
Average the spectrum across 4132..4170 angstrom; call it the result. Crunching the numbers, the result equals 13.8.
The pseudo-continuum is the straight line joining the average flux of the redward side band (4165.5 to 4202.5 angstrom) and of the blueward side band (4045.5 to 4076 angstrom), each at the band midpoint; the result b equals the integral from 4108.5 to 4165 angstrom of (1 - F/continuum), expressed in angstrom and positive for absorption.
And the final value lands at 1.3 angstrom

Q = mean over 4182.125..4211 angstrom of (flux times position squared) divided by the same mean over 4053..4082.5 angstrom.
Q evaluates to 0.95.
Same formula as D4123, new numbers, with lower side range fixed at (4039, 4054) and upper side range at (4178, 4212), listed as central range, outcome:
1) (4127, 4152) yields 0.02 mag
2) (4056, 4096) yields 0.06 mag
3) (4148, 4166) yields -0.04 mag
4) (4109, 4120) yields 0.12 mag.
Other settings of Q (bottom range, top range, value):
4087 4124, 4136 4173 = 1.03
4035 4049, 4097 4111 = 0.98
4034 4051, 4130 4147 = 0.94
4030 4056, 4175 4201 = 0.97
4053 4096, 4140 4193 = 0.99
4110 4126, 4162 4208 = 1.05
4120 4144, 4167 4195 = 1.02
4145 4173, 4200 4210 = 0.93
